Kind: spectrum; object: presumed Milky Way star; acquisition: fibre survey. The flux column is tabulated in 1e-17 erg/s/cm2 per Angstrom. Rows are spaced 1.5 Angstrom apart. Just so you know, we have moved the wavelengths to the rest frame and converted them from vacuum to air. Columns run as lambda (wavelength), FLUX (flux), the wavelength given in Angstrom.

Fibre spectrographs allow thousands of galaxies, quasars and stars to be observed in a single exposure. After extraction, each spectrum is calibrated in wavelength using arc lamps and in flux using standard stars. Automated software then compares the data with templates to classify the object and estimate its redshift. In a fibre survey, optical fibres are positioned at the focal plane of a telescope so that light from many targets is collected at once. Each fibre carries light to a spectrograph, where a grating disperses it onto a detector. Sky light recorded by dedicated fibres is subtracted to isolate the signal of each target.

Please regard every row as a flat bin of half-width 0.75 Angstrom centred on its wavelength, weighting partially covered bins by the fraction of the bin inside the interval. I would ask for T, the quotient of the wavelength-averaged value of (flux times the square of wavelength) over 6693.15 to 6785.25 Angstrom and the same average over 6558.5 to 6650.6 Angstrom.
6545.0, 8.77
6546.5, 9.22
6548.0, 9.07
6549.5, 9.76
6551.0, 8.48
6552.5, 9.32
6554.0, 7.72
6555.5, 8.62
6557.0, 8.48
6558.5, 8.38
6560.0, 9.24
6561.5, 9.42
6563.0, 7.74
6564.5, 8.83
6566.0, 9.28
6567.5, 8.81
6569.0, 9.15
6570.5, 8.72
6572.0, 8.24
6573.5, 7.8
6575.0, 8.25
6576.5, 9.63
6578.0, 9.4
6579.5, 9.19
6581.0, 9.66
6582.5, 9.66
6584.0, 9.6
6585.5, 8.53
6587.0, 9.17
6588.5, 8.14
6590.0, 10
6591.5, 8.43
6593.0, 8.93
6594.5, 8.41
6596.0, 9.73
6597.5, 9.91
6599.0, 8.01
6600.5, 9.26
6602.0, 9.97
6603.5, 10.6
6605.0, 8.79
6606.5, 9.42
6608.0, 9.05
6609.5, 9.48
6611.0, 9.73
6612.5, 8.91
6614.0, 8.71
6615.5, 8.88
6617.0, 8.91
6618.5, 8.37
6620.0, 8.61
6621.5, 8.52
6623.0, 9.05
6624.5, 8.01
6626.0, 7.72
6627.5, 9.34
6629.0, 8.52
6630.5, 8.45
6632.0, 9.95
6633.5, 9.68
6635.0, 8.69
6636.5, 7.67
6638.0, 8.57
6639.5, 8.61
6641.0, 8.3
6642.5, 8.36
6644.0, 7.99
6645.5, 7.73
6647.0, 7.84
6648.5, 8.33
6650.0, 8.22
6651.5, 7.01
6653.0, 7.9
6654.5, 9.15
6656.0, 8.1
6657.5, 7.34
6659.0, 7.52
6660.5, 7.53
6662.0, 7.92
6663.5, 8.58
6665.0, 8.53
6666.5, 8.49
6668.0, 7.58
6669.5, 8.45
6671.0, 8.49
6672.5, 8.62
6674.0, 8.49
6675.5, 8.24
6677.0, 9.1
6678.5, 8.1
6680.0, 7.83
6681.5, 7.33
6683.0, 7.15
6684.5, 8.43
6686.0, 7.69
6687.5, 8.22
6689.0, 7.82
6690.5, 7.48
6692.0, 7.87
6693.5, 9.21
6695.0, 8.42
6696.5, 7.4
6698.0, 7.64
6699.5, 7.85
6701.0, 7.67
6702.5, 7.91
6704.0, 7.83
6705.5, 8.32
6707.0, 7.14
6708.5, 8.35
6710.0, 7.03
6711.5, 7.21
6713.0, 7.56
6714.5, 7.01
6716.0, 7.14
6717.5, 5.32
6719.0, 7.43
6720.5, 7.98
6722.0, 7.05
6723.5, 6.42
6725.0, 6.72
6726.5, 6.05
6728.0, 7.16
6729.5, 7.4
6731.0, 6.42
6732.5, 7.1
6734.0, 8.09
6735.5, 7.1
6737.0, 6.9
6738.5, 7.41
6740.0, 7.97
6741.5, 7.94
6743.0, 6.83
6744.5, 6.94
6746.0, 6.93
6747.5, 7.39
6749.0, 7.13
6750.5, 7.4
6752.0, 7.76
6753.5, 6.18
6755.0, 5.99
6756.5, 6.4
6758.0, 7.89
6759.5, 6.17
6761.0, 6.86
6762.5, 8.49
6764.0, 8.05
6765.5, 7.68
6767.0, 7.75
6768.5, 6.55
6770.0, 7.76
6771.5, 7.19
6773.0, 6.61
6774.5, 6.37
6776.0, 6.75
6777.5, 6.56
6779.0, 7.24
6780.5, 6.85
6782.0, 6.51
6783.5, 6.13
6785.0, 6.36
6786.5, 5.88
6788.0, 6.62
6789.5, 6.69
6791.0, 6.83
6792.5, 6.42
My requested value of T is 0.85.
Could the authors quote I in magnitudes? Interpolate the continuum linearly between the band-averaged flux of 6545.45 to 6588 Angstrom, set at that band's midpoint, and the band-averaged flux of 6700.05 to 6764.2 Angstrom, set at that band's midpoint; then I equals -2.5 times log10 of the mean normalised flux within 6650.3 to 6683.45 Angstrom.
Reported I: -0.03 mag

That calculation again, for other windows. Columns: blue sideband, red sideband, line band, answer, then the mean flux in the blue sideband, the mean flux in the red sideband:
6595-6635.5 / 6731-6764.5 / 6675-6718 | 0.024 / 9.05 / 7.2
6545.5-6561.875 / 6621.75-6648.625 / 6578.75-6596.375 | -0.048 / 8.87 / 8.49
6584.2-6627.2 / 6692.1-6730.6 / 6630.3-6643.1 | -0.024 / 8.99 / 7.41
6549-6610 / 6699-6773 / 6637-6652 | 0.021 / 9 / 7.23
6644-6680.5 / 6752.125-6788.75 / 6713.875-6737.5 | 0.067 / 8.13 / 6.88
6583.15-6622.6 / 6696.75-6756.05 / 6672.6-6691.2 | -0.017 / 9.08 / 7.22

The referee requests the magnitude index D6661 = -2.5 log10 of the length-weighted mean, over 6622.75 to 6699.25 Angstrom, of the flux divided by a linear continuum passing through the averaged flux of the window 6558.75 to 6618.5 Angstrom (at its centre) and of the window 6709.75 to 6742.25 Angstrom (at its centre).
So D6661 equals -0.02 mag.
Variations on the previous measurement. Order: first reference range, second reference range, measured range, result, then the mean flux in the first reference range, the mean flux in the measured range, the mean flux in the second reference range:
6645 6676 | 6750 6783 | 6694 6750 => 0.03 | 8.1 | 7.31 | 7.04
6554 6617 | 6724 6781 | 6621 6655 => 0.00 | 9.01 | 8.41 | 7.1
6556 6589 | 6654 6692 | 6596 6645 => -0.05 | 8.88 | 8.88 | 8.08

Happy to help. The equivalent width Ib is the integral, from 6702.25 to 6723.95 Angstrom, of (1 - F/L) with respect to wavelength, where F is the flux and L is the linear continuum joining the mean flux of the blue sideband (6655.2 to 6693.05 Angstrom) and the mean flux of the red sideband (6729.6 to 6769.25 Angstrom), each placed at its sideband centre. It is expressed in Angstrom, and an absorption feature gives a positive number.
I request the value 0.9 Angstrom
